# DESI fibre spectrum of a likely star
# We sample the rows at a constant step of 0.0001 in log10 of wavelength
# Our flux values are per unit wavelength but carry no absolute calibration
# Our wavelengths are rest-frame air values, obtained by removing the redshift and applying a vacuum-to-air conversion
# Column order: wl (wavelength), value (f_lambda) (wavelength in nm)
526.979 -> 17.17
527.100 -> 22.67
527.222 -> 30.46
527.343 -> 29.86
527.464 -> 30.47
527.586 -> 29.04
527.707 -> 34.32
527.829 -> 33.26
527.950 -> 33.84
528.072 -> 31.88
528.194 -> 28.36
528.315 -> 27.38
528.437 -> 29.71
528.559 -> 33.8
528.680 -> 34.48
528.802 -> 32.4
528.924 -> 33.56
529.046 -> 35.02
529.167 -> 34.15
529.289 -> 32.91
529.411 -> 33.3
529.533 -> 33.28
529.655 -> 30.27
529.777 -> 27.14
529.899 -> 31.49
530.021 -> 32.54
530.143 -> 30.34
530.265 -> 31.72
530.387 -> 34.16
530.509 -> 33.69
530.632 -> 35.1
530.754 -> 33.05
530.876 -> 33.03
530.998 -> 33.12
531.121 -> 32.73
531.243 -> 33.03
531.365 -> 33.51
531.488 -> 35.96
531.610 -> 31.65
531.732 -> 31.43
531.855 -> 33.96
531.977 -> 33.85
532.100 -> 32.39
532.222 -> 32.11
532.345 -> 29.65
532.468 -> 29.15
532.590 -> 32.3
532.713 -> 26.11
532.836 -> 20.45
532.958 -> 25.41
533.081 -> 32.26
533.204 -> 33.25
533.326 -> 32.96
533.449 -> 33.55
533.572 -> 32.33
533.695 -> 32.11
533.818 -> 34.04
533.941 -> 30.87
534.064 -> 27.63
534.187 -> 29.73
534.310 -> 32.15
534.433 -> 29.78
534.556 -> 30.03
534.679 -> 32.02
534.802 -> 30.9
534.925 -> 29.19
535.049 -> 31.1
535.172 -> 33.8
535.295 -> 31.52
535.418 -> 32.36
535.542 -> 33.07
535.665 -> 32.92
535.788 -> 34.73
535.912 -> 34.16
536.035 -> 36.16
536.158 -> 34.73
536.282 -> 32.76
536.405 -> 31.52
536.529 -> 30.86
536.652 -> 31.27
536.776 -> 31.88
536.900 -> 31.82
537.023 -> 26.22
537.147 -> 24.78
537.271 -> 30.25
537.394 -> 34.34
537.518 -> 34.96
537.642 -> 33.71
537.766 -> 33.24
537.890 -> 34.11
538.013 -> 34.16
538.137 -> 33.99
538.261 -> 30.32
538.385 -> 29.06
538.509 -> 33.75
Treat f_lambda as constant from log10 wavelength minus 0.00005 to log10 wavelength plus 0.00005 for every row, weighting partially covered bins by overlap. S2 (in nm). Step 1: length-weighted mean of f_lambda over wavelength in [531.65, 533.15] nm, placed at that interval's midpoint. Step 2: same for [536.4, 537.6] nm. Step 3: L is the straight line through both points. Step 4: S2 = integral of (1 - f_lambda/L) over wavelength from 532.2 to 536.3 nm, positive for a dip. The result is -0.14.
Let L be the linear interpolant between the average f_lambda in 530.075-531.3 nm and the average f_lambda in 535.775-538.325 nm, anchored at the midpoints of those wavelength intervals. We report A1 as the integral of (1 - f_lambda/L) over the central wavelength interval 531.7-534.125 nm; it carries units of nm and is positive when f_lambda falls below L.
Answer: 0.15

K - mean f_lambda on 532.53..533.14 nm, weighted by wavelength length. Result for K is 27.3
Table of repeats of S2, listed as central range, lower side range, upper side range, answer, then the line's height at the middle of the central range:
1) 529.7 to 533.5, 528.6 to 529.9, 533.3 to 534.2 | 0.06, 32.1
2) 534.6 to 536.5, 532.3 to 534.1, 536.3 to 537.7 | -0.12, 30.7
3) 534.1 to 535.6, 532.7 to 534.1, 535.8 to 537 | 0.01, 31.4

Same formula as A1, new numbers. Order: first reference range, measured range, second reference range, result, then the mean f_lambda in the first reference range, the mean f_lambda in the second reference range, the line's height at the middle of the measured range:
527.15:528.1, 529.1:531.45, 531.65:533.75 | -0.110 nm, 31.5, 30.8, 31.1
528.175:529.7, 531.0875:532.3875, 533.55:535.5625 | -0.041 nm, 32.3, 31.3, 31.8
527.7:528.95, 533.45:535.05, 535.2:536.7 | 0.088 nm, 31.9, 33.1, 32.8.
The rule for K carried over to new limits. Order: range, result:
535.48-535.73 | 33.1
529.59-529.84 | 28.8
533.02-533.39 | 32.9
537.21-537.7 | 33.3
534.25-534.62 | 30.7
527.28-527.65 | 29.9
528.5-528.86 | 33.6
